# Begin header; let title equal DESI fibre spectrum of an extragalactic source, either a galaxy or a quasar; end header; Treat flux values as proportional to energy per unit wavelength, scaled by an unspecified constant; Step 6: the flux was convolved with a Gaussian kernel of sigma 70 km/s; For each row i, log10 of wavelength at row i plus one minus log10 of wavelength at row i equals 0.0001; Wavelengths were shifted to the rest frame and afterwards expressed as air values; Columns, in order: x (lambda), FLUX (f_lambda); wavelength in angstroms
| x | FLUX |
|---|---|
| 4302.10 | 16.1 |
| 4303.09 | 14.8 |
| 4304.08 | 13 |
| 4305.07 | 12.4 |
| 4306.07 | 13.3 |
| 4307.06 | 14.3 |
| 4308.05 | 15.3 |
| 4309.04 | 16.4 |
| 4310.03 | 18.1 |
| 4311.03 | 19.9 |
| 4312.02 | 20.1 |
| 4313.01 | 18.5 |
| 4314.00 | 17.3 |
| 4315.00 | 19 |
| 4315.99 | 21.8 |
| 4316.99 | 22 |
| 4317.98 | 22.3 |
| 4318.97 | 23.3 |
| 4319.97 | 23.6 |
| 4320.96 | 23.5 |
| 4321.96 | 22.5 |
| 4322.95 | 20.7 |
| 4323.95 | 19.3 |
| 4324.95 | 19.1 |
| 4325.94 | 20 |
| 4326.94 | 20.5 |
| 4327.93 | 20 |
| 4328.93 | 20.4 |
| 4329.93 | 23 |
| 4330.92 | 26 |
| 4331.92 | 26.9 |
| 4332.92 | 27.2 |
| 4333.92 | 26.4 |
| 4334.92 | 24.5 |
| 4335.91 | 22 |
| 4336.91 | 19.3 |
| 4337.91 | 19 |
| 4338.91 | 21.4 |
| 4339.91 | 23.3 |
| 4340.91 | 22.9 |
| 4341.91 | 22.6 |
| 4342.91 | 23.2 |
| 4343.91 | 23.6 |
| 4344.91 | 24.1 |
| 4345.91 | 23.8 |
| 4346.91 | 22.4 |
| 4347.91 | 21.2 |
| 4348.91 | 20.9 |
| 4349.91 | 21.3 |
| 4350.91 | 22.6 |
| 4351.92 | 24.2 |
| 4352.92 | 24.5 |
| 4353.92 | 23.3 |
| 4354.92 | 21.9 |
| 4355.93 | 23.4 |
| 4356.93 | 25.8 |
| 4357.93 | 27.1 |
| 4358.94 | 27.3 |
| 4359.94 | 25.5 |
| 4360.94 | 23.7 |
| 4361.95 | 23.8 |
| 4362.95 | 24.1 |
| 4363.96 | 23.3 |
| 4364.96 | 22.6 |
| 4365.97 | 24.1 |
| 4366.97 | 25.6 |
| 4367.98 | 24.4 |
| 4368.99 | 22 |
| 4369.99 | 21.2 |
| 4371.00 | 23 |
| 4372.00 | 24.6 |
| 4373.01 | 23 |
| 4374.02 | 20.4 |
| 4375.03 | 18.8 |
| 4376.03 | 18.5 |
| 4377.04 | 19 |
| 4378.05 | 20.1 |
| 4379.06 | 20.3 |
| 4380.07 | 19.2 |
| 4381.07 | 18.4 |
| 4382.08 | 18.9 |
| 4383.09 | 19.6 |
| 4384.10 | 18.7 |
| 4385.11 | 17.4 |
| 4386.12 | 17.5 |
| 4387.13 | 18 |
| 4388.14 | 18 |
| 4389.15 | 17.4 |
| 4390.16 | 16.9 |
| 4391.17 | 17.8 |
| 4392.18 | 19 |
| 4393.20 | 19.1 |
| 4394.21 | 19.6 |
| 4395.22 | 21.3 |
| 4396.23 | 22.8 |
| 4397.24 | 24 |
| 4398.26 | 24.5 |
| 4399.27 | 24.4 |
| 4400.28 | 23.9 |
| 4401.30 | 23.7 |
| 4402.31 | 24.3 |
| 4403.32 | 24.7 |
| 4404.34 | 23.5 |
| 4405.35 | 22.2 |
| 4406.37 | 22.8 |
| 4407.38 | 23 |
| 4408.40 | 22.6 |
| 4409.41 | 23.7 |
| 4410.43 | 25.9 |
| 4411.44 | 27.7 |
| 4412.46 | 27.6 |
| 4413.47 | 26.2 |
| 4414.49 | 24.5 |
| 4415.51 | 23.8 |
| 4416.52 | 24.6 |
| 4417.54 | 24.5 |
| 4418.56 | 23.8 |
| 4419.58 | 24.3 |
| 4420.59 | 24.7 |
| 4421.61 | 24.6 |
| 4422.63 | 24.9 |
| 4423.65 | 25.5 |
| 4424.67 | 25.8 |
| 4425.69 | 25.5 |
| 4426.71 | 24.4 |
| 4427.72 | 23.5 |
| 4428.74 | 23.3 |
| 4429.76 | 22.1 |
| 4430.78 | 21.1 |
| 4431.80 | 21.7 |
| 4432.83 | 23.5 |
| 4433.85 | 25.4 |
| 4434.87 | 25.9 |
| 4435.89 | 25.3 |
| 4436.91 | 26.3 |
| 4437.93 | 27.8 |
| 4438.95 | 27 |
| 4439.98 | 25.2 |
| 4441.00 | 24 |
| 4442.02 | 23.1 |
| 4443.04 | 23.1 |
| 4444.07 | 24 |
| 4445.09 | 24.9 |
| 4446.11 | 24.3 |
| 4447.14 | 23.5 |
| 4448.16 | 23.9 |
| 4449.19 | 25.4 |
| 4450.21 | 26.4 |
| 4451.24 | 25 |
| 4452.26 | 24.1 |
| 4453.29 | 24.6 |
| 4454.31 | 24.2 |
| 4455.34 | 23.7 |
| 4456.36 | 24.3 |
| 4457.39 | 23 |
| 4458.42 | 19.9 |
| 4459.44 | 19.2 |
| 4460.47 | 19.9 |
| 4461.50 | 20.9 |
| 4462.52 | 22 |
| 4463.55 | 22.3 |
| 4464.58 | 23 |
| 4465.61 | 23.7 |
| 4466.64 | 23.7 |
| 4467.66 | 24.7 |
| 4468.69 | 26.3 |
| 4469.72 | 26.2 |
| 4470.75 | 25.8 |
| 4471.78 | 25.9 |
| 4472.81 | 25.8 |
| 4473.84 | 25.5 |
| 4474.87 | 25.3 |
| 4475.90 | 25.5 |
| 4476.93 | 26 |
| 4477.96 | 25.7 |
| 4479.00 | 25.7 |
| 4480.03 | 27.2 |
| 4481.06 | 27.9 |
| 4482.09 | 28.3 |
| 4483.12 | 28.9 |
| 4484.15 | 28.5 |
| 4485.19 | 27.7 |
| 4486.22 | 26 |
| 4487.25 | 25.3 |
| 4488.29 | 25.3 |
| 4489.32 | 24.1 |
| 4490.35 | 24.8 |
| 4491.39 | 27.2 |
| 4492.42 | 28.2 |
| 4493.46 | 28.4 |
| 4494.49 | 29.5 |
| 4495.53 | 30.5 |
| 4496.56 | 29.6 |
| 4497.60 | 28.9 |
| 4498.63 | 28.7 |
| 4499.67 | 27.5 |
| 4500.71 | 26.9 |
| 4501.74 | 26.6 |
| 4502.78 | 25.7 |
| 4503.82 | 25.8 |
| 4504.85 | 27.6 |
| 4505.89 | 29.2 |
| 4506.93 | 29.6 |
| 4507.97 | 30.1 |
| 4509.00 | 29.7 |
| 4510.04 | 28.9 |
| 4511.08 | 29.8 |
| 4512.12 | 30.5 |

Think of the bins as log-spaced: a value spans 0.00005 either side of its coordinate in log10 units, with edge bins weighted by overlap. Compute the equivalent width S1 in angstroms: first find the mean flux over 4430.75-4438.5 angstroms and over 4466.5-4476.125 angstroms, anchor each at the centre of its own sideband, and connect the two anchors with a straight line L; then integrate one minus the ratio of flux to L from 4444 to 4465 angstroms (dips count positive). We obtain 1.7 angstroms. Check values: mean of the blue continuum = 24.9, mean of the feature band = 23.2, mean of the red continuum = 25.6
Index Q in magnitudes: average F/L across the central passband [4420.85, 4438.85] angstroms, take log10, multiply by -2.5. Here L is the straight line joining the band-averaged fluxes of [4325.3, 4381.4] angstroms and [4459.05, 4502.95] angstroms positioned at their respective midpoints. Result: 0.00 mag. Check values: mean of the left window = 22.7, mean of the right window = 25.9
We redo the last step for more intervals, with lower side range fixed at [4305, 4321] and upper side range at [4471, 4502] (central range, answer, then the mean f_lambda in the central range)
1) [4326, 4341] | -0.15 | 22.8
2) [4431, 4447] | 0.01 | 24.7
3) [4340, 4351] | -0.11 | 22.6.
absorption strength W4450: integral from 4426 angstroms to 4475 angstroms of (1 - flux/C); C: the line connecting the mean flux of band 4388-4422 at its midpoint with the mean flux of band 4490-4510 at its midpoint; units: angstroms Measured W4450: 2.8 angstroms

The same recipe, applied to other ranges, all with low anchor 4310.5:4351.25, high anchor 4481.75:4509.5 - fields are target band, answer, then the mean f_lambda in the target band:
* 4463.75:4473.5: 0.68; 24.9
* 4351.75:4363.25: -0.83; 24.6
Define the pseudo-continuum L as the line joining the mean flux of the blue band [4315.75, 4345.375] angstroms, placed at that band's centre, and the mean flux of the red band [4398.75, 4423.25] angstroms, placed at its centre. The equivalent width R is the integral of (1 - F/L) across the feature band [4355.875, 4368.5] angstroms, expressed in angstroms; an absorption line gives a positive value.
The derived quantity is -0.8 angstroms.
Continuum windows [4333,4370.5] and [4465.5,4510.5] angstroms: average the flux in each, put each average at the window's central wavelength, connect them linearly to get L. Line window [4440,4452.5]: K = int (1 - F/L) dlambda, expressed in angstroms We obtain 0.8 angstroms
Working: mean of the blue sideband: 23.3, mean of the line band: 24.4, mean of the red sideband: 27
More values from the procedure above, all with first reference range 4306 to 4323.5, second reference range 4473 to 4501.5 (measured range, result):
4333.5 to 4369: -3.5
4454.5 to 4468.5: 1.9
